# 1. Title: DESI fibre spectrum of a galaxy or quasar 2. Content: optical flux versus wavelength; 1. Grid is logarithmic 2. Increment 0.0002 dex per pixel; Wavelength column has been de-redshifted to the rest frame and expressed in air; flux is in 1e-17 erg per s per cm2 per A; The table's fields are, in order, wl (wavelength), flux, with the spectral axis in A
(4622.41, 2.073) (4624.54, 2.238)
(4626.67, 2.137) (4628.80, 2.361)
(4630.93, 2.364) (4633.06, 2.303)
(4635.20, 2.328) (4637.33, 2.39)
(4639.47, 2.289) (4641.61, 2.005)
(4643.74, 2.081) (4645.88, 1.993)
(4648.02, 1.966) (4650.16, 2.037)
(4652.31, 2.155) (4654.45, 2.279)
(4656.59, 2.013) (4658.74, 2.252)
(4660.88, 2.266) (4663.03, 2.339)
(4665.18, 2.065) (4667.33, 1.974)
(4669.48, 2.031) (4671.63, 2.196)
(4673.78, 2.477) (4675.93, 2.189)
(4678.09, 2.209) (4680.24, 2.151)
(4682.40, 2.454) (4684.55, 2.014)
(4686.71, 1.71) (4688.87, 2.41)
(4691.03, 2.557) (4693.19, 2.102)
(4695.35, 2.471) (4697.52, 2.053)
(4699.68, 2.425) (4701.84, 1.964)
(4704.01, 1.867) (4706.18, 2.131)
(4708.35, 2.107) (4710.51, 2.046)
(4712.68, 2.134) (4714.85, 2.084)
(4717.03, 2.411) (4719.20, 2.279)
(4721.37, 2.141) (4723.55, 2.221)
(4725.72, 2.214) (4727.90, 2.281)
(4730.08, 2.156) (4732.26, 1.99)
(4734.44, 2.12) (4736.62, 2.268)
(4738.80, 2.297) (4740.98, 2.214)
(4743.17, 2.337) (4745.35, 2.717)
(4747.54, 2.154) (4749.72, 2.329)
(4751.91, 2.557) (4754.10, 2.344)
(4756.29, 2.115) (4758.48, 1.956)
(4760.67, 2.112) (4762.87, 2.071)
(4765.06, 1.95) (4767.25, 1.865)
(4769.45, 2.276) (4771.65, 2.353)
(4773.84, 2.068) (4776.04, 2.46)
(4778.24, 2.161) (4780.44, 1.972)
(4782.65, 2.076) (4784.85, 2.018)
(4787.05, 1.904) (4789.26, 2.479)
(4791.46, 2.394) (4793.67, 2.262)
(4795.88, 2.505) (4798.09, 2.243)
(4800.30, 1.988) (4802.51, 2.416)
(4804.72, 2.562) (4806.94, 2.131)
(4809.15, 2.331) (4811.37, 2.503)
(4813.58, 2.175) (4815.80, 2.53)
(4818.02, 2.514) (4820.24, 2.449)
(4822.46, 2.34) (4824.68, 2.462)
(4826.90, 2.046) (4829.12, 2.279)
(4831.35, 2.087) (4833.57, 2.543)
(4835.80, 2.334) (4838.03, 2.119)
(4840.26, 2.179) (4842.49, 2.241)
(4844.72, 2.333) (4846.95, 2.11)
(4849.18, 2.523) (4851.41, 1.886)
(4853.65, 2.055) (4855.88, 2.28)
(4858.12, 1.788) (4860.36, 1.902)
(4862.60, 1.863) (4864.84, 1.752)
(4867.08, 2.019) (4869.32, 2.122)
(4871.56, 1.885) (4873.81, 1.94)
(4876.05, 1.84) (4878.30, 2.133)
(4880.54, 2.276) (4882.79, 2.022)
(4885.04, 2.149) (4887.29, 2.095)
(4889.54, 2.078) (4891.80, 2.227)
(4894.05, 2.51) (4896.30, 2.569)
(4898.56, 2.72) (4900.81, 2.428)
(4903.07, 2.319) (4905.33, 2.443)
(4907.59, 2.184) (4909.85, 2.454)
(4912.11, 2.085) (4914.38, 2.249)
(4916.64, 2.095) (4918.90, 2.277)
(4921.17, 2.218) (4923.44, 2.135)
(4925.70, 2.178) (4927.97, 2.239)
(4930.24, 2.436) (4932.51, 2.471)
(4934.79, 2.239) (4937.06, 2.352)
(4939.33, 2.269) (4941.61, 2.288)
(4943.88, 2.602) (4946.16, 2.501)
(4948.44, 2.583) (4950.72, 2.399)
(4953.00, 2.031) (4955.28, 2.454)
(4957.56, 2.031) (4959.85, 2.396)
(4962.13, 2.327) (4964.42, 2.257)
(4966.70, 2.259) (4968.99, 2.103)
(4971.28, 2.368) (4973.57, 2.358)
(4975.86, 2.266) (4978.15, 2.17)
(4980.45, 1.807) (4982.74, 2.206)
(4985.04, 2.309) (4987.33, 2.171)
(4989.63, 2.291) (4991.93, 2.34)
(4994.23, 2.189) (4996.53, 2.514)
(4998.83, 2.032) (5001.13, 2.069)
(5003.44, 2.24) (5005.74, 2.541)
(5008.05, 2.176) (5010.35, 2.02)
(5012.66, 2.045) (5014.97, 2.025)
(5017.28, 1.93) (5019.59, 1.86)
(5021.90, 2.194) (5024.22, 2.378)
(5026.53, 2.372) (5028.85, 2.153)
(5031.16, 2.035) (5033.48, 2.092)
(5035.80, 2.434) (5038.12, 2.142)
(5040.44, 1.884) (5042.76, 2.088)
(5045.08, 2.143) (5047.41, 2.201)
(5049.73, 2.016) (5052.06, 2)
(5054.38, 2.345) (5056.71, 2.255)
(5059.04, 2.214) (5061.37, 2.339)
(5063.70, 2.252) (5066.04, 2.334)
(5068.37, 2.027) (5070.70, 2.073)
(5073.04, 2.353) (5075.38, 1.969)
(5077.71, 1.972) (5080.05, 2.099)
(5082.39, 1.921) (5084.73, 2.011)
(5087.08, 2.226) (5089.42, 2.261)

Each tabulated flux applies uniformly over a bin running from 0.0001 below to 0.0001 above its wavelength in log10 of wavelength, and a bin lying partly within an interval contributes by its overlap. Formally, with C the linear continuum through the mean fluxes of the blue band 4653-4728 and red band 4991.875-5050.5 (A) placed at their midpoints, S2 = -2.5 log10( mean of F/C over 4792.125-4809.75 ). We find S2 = -0.06 mag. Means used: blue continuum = 2.18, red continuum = 2.16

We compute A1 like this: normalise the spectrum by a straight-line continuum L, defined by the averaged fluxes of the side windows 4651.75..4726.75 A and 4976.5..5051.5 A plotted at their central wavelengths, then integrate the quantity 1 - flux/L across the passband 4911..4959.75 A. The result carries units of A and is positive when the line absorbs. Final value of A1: -2.95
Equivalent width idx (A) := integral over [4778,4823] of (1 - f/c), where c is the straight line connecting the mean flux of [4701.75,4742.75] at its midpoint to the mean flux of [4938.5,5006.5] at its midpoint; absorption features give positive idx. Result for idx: -1.79 A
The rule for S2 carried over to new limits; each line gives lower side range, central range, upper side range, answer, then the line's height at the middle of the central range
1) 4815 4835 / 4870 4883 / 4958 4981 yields 0.15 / 2.31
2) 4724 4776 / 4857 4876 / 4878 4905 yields 0.20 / 2.29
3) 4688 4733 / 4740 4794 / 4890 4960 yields 0.01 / 2.23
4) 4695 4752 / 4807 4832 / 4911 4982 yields -0.05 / 2.24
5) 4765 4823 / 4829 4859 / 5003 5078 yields 0.02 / 2.24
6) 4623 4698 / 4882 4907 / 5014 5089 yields -0.08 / 2.16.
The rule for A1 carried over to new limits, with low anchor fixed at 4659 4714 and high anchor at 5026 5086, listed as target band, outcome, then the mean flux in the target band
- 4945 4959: -1.2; 2.33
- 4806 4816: -0.7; 2.32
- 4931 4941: -0.8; 2.33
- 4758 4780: 0.4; 2.13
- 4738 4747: -0.9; 2.38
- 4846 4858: 0.1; 2.14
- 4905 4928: -0.8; 2.22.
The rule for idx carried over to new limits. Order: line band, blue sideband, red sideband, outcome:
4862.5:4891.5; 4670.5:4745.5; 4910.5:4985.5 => 2.9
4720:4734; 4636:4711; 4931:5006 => 0.1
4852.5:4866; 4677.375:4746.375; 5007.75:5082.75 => 1.4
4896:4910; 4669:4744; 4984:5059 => -1.7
